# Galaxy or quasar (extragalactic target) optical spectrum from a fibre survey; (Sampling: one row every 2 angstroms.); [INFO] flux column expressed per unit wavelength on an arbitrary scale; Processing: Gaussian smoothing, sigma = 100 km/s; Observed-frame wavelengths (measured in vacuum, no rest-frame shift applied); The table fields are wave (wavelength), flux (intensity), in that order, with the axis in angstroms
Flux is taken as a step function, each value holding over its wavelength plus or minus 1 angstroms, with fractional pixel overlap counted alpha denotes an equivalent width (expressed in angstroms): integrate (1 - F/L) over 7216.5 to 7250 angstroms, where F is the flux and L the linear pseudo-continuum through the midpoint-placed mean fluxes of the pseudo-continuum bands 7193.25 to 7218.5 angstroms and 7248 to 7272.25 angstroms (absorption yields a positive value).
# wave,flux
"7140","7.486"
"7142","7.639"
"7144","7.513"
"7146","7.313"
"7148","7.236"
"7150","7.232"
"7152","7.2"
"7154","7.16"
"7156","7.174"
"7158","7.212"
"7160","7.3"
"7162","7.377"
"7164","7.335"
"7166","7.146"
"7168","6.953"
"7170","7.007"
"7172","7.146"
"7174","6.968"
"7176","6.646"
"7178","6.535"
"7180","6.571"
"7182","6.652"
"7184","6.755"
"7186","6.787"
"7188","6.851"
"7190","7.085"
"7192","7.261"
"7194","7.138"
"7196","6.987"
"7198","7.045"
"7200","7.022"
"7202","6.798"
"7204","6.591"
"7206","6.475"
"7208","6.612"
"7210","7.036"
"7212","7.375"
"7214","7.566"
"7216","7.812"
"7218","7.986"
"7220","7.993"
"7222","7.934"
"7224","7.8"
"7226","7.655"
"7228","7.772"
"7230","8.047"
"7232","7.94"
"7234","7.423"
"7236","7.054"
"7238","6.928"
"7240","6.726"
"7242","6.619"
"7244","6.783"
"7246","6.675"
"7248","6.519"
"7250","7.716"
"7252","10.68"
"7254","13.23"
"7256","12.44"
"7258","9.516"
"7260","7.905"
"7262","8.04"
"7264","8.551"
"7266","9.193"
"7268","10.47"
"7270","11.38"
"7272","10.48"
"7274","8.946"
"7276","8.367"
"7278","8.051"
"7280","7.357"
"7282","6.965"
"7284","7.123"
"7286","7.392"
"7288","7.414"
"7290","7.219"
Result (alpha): 4.1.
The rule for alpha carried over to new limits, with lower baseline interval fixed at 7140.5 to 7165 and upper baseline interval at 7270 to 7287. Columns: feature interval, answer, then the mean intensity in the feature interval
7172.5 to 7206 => 3.28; 6.85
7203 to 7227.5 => 1.21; 7.41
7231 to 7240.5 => 0.85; 7.24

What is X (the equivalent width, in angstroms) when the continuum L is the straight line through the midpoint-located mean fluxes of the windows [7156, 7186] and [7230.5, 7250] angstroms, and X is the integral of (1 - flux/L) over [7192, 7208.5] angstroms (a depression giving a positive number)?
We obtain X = 0.3 angstroms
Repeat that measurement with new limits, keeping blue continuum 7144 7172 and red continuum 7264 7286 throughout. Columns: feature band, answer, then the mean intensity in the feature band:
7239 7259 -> -0.62 angstroms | 8.69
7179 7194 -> 1.42 angstroms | 6.87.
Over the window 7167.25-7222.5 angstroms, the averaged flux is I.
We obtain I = 7.05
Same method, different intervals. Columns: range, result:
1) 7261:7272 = 9.61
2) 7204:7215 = 6.97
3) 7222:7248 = 7.28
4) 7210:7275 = 8.39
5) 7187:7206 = 6.95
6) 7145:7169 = 7.22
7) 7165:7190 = 6.84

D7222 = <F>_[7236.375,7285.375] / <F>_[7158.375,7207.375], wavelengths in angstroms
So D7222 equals 1.2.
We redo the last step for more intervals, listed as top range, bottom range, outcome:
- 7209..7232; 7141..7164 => 1.06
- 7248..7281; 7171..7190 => 1.39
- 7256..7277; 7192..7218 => 1.33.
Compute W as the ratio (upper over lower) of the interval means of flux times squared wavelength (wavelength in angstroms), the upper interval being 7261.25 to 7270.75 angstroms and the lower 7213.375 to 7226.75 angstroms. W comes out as 1.23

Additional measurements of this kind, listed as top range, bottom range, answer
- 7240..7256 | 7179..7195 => 1.25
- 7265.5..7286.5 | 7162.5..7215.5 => 1.29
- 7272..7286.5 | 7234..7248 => 1.18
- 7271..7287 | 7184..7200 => 1.18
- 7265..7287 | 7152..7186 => 1.28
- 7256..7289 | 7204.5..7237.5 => 1.17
